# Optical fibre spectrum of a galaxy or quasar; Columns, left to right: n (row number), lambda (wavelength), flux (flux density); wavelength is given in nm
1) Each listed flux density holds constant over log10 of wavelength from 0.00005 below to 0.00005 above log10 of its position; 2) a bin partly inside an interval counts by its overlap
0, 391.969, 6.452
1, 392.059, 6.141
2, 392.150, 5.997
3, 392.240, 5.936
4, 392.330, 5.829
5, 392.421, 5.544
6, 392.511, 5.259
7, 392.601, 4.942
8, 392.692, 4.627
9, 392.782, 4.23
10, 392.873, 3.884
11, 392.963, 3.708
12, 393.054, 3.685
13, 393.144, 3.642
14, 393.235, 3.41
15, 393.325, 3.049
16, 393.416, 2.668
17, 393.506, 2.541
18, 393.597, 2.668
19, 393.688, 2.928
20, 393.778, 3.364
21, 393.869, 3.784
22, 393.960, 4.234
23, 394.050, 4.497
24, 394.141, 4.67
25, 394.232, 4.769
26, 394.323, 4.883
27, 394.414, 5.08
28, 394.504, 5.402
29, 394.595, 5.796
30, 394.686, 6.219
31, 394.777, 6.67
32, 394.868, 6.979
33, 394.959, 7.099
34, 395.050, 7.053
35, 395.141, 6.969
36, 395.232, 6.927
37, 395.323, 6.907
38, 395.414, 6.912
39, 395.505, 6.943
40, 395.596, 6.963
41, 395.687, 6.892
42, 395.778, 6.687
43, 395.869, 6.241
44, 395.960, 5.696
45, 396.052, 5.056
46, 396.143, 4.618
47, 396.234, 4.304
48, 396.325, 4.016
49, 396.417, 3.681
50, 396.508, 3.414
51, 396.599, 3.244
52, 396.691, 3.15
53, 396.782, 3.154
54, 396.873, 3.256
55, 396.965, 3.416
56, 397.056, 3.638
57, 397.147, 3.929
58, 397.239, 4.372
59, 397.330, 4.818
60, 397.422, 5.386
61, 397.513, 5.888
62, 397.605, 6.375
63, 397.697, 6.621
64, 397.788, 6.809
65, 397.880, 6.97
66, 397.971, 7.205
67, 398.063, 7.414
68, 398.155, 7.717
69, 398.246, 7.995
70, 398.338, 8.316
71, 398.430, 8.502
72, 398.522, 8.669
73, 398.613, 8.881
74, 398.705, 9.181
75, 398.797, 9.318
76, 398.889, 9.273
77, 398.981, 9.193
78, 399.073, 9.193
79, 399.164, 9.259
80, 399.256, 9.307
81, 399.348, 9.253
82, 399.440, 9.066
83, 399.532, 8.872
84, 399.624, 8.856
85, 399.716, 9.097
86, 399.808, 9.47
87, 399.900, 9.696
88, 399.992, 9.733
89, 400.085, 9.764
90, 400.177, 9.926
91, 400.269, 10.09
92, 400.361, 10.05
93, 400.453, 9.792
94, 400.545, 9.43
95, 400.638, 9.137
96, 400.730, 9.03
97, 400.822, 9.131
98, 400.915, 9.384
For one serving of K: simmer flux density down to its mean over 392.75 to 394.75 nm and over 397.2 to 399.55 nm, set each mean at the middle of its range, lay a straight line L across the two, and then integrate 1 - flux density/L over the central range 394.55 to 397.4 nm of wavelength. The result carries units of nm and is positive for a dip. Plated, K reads 0.17 nm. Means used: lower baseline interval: 4.07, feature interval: 5.32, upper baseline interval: 7.84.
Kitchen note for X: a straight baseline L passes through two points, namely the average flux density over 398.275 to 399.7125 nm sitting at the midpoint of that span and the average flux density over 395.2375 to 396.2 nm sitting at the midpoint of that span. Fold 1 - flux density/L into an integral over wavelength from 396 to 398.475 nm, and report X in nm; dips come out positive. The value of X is 0.76 nm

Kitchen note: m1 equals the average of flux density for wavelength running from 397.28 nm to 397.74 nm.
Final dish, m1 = 5.79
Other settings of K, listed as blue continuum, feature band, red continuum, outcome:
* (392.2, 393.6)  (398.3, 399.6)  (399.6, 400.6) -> -0.040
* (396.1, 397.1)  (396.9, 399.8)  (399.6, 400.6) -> -0.357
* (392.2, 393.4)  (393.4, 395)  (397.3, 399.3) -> 0.189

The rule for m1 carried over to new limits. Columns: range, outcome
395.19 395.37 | 6.92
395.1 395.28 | 6.95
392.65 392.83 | 4.42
